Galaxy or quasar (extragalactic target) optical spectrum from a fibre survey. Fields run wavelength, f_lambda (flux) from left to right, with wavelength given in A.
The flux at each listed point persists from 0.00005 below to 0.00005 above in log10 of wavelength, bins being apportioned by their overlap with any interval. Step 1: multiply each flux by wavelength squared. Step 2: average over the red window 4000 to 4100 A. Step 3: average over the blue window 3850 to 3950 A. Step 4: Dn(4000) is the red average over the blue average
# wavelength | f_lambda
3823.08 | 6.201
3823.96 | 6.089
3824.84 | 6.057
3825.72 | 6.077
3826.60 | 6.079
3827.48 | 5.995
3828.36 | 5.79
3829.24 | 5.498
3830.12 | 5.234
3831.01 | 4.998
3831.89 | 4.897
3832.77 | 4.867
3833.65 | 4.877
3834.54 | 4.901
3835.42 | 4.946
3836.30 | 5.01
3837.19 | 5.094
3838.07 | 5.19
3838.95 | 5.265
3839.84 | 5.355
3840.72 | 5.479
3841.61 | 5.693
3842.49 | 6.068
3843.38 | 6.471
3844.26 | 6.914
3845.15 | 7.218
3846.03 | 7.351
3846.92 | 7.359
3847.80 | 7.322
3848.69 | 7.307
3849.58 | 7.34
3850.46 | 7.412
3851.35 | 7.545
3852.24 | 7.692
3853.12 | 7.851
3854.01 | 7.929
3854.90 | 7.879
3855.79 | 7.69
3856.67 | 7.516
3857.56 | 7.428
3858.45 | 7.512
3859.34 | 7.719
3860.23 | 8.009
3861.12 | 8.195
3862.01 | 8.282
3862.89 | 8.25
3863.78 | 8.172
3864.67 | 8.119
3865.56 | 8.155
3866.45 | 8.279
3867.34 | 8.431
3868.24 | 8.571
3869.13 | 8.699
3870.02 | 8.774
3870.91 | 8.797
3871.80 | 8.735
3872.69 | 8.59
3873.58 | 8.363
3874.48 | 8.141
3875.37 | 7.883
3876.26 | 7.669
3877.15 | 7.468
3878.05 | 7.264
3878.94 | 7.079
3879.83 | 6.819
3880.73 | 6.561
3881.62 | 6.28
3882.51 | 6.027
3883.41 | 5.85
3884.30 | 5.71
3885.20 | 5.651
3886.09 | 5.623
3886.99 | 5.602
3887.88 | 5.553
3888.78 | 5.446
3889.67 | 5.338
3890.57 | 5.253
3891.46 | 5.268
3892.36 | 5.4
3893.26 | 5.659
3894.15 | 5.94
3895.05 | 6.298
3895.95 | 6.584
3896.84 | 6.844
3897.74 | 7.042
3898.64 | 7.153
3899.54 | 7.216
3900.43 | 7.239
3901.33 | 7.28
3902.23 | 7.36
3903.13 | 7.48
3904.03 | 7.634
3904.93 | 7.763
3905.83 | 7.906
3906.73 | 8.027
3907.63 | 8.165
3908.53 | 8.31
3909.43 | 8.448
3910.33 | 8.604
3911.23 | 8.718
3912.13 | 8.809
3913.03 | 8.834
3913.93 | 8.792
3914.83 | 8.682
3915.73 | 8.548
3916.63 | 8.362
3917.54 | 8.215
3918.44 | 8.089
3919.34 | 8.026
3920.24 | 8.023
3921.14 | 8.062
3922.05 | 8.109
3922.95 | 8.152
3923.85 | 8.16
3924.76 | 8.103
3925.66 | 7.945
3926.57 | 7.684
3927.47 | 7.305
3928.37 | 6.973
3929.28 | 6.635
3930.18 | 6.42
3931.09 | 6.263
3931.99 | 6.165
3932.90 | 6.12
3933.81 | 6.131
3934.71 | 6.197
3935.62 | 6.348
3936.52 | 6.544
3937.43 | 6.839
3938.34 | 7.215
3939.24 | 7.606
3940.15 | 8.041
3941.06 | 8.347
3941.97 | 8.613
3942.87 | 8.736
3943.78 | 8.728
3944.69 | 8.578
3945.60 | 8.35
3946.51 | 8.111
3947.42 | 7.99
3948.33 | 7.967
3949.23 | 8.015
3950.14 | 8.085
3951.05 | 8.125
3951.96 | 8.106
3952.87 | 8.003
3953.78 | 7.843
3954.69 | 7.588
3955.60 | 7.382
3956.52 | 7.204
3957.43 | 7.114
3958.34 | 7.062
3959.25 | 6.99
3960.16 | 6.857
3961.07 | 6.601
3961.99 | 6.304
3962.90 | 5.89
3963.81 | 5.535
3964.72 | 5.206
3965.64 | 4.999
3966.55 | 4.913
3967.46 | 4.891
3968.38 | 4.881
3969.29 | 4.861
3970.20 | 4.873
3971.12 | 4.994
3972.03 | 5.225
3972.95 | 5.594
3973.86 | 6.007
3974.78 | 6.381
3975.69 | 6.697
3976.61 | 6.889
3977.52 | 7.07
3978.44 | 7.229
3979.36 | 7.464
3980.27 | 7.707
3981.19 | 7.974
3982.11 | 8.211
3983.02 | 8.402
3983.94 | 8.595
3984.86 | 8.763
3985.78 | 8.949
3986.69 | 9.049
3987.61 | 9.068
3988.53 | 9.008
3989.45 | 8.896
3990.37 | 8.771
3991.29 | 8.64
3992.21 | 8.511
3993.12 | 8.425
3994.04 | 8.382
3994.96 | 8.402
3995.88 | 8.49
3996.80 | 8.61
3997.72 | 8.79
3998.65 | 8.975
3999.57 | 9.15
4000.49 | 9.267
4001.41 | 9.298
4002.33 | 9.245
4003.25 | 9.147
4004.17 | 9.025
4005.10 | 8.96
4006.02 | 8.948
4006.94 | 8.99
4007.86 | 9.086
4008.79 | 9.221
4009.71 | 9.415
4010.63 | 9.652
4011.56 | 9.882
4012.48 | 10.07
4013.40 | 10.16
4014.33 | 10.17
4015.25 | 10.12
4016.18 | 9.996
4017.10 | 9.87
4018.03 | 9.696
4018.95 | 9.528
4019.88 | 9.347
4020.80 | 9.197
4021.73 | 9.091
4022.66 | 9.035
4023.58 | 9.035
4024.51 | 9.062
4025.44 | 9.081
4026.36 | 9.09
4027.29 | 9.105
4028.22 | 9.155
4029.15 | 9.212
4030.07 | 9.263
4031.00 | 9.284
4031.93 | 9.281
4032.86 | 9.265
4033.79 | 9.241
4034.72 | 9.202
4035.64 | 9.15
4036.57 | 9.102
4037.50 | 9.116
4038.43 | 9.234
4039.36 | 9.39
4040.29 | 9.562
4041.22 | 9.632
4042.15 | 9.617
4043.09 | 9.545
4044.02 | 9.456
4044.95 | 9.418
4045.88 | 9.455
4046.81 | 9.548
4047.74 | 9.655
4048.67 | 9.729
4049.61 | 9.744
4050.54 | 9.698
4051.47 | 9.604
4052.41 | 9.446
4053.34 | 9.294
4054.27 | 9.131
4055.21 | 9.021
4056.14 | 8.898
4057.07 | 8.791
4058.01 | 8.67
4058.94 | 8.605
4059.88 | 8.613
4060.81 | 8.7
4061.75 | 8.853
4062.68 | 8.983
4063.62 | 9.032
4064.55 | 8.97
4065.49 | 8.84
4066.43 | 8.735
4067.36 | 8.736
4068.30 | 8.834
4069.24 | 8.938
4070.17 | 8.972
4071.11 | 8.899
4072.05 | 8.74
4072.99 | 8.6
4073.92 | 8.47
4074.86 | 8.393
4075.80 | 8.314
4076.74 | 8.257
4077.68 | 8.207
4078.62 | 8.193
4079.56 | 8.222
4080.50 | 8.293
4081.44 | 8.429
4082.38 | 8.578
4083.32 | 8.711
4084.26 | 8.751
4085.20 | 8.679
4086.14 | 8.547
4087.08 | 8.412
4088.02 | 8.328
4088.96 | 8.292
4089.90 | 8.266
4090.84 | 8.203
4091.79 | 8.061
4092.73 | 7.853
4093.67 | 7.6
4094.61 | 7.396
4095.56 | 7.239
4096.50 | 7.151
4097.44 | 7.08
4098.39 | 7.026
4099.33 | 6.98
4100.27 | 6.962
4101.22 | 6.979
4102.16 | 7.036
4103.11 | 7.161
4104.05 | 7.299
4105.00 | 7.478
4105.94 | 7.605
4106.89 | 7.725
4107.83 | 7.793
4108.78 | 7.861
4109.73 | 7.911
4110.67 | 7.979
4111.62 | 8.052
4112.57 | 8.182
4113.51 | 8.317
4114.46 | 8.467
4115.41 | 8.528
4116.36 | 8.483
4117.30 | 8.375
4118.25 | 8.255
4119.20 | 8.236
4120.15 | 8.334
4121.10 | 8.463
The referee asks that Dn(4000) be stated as 1.3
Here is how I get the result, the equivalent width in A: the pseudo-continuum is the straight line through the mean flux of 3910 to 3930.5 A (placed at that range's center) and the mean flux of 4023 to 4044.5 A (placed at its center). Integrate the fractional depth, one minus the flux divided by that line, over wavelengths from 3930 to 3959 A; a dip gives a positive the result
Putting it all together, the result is 2.9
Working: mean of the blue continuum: 8.06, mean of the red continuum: 9.26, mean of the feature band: 7.5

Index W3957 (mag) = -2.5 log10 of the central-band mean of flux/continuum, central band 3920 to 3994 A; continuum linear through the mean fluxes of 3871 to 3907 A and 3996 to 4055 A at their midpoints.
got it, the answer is 0.11 mag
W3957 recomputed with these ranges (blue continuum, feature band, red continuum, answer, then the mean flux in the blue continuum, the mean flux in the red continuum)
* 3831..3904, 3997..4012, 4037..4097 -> -0.12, 6.88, 8.77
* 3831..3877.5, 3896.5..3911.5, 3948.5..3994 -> -0.08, 7.19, 7.16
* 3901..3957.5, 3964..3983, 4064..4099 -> 0.28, 7.78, 8.3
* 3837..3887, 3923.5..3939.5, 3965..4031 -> 0.13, 7.28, 8.34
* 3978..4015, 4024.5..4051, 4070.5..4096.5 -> -0.09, 8.88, 8.28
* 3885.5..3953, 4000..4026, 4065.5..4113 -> -0.21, 7.41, 8.05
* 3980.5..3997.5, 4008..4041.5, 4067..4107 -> -0.12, 8.61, 8.04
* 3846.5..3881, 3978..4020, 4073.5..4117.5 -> -0.14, 7.87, 7.96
